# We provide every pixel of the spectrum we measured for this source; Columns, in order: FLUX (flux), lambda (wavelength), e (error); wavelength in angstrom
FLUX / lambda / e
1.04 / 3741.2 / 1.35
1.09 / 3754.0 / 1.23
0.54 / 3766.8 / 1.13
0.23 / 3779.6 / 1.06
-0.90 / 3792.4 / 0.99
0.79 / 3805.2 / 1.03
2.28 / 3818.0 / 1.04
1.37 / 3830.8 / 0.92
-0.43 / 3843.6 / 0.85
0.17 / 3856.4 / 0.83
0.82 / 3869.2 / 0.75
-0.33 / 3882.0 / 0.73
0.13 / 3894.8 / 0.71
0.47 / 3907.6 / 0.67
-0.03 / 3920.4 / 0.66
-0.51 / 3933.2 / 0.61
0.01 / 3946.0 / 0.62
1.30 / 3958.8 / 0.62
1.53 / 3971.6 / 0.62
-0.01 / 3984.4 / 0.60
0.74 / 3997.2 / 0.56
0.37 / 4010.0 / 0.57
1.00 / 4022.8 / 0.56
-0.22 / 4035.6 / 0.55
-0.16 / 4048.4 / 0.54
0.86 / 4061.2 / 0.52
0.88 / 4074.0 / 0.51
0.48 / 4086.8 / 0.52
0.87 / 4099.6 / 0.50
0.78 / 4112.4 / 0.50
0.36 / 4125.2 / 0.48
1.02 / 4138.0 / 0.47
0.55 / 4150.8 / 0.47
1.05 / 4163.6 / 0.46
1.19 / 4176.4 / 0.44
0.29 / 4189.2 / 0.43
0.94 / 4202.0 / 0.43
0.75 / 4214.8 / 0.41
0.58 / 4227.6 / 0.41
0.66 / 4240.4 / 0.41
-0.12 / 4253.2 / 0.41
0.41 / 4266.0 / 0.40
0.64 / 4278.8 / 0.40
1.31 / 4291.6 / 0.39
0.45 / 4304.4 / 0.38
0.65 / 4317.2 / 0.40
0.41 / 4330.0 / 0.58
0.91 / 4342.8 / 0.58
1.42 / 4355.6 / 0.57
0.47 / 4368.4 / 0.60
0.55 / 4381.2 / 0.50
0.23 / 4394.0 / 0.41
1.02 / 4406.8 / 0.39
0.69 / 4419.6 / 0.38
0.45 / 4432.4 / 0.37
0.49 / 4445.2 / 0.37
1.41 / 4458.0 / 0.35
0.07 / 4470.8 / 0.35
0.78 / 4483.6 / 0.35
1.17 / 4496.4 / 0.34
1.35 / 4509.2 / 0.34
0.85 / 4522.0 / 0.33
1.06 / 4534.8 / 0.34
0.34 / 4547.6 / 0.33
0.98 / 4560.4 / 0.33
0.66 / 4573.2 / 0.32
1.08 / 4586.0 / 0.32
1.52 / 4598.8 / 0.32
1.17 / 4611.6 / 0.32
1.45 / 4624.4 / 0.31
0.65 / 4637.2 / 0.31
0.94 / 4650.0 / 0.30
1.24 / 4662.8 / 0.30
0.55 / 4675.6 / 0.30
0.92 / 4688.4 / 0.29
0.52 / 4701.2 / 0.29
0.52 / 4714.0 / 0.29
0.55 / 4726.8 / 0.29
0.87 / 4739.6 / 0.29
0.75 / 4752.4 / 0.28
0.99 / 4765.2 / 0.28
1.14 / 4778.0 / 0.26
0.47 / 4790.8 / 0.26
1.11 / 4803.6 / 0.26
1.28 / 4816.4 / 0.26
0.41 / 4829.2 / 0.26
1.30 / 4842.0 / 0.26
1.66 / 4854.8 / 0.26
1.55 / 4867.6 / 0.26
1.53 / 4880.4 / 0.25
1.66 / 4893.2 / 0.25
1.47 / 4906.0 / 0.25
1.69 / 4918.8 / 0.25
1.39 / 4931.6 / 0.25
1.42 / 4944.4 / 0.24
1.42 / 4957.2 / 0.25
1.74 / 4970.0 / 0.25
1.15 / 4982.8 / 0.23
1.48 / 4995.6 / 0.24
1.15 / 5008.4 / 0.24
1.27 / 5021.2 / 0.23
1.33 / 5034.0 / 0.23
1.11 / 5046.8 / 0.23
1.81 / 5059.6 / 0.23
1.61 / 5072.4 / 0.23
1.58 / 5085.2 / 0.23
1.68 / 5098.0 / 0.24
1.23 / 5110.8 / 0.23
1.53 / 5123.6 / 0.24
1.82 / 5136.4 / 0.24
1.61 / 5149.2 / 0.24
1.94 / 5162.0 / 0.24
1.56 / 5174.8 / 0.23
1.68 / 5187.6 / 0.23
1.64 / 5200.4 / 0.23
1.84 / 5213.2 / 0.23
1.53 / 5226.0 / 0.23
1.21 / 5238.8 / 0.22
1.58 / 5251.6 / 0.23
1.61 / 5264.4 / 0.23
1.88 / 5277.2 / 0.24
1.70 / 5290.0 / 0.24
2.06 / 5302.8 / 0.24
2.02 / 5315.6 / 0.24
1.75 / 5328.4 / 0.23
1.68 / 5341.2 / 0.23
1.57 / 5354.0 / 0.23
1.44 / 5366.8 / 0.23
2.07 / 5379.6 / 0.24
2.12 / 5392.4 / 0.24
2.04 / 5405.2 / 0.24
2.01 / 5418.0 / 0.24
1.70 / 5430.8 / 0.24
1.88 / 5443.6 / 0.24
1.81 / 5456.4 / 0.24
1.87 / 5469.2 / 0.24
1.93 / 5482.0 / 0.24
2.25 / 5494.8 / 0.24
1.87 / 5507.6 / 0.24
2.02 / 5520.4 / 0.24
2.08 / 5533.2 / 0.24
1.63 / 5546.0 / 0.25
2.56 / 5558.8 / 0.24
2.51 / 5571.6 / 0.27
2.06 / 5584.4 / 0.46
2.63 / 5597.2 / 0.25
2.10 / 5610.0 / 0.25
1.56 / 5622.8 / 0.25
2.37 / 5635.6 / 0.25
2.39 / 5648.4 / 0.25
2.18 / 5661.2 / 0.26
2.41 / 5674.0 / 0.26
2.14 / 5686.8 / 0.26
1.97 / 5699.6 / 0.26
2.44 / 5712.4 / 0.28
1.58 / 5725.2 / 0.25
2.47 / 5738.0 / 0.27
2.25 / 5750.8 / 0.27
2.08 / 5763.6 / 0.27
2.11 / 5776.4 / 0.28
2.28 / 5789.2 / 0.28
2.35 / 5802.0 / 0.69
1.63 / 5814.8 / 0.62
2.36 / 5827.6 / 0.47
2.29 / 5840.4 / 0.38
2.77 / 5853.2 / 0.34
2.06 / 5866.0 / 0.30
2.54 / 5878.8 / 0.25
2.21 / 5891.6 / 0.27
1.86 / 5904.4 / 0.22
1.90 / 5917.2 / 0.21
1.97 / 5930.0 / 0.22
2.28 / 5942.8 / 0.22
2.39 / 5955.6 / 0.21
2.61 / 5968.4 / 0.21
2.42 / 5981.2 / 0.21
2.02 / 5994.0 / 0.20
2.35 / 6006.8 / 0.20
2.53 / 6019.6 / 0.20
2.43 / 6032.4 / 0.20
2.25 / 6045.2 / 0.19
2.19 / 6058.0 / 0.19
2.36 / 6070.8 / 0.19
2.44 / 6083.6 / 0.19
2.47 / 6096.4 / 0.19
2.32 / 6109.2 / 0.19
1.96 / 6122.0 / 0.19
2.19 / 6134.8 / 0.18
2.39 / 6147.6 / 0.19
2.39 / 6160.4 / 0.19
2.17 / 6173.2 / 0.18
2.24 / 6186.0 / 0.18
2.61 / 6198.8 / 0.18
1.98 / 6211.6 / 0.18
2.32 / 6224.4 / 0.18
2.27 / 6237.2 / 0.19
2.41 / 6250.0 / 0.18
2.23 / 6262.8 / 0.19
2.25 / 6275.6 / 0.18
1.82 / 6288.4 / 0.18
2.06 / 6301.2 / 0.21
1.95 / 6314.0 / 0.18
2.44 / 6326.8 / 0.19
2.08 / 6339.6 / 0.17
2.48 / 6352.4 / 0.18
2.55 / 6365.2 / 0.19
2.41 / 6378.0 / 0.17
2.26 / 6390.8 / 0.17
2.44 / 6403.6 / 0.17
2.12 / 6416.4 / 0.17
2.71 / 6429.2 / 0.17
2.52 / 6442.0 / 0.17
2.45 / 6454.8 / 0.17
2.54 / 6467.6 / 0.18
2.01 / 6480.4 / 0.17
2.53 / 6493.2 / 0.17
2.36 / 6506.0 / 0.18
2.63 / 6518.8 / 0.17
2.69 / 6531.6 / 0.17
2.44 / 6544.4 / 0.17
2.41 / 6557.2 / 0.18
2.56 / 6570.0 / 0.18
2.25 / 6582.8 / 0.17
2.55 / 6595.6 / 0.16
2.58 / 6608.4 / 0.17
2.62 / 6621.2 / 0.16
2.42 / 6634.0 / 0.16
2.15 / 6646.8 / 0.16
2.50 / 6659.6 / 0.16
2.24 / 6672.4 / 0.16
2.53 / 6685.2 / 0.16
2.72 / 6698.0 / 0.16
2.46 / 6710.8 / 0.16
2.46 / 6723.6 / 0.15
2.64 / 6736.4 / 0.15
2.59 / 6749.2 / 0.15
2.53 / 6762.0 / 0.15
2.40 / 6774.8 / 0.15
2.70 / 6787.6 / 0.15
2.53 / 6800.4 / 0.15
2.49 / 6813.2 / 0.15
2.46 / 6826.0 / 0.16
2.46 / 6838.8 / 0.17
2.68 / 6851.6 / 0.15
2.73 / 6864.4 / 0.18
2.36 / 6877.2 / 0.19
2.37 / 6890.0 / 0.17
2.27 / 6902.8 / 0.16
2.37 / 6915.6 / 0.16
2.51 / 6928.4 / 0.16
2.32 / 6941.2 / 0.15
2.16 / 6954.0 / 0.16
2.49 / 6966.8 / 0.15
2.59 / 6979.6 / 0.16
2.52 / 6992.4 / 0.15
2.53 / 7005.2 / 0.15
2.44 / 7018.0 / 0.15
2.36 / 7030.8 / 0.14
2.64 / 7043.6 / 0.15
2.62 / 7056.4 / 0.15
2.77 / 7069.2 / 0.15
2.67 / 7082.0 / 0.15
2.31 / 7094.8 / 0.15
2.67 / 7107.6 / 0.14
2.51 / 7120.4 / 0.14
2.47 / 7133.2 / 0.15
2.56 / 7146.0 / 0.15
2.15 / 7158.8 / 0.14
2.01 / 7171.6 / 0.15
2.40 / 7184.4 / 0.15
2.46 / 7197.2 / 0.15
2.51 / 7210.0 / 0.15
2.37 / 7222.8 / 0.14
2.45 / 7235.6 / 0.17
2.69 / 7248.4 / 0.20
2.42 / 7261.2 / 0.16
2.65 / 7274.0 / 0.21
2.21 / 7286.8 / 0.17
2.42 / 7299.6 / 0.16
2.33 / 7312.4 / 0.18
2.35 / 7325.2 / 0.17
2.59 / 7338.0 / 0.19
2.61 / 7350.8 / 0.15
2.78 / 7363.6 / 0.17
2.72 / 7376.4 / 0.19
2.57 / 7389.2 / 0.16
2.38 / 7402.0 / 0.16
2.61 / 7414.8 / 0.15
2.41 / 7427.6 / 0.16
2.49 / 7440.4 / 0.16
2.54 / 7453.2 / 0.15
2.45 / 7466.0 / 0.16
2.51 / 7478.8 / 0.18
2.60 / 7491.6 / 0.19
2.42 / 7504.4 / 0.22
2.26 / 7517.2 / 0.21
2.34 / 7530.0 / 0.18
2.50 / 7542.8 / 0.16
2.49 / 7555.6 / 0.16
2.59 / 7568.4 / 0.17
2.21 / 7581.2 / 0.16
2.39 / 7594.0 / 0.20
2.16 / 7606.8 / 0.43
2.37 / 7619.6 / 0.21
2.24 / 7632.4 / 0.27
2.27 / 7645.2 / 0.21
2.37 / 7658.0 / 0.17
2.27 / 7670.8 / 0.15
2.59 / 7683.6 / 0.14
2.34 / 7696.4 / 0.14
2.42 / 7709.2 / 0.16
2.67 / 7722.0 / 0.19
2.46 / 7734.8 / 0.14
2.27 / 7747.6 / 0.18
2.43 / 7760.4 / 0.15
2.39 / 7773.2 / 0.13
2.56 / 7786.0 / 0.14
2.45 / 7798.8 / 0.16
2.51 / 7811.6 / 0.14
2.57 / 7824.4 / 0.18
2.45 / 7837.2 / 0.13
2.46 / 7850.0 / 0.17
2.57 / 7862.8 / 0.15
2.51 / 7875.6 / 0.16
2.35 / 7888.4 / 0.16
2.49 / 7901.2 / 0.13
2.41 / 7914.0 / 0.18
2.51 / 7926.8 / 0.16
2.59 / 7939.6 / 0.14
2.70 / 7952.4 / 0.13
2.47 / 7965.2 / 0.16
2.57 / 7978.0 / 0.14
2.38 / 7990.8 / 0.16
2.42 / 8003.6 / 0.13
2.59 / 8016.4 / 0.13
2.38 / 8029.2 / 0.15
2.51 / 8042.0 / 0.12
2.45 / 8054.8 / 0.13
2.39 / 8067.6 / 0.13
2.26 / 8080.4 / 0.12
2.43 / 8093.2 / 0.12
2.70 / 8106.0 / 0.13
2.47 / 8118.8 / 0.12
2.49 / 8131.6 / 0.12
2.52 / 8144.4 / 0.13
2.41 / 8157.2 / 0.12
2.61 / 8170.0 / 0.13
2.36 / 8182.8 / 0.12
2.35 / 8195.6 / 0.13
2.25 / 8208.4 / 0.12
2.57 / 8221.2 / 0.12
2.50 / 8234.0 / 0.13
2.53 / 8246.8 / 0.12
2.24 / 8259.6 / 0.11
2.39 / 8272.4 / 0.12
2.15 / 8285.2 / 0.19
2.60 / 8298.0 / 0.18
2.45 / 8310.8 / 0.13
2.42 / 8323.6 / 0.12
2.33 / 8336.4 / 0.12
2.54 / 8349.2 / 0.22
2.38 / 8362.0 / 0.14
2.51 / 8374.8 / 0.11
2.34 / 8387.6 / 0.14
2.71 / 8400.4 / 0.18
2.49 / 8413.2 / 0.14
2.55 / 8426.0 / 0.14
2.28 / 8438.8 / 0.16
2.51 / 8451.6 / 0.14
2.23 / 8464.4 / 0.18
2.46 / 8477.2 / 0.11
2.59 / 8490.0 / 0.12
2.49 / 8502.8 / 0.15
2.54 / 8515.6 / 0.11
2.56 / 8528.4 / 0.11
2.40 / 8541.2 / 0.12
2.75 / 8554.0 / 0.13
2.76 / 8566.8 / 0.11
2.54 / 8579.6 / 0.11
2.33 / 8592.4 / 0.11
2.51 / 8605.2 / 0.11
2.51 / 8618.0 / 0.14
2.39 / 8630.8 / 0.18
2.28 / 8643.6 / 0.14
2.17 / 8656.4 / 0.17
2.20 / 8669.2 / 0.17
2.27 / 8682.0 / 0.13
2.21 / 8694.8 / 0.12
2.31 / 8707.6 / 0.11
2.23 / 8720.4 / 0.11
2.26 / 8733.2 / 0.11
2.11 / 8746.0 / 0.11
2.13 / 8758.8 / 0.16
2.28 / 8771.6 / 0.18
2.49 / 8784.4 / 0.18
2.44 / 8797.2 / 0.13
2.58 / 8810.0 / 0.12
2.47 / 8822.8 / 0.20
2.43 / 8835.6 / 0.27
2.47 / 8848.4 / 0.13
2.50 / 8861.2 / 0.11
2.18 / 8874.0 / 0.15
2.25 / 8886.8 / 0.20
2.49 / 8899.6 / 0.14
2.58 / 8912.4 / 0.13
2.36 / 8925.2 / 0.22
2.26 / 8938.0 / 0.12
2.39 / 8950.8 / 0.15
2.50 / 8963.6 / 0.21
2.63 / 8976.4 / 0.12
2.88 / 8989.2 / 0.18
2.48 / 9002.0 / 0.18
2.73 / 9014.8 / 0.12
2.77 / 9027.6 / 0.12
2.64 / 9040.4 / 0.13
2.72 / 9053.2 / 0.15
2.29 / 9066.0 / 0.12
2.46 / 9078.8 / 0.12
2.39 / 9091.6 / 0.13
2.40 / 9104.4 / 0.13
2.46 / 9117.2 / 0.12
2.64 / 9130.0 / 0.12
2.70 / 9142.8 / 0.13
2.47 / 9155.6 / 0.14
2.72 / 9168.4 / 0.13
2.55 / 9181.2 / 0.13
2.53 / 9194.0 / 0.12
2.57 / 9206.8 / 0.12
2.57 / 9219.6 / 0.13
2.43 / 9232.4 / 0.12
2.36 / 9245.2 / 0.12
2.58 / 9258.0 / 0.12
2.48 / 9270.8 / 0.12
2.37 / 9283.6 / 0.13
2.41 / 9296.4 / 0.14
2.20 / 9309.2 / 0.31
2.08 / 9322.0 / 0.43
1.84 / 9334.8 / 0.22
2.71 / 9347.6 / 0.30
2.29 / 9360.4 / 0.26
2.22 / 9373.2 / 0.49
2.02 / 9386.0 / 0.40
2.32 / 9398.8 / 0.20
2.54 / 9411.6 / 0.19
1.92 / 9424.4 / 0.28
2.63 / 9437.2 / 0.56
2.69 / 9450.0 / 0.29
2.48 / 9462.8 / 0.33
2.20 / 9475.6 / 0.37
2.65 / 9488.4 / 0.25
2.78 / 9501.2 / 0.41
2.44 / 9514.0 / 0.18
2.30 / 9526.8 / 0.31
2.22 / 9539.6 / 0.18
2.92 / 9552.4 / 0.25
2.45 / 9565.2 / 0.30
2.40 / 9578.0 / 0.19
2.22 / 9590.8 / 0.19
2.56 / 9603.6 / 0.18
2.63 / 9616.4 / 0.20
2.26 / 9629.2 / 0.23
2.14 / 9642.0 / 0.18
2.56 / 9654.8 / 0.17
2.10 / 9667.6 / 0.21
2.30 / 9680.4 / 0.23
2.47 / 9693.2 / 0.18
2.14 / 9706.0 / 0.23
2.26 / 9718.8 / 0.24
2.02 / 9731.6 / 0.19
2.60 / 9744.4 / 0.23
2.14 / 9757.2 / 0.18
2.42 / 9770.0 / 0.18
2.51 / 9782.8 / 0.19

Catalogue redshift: 0.217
